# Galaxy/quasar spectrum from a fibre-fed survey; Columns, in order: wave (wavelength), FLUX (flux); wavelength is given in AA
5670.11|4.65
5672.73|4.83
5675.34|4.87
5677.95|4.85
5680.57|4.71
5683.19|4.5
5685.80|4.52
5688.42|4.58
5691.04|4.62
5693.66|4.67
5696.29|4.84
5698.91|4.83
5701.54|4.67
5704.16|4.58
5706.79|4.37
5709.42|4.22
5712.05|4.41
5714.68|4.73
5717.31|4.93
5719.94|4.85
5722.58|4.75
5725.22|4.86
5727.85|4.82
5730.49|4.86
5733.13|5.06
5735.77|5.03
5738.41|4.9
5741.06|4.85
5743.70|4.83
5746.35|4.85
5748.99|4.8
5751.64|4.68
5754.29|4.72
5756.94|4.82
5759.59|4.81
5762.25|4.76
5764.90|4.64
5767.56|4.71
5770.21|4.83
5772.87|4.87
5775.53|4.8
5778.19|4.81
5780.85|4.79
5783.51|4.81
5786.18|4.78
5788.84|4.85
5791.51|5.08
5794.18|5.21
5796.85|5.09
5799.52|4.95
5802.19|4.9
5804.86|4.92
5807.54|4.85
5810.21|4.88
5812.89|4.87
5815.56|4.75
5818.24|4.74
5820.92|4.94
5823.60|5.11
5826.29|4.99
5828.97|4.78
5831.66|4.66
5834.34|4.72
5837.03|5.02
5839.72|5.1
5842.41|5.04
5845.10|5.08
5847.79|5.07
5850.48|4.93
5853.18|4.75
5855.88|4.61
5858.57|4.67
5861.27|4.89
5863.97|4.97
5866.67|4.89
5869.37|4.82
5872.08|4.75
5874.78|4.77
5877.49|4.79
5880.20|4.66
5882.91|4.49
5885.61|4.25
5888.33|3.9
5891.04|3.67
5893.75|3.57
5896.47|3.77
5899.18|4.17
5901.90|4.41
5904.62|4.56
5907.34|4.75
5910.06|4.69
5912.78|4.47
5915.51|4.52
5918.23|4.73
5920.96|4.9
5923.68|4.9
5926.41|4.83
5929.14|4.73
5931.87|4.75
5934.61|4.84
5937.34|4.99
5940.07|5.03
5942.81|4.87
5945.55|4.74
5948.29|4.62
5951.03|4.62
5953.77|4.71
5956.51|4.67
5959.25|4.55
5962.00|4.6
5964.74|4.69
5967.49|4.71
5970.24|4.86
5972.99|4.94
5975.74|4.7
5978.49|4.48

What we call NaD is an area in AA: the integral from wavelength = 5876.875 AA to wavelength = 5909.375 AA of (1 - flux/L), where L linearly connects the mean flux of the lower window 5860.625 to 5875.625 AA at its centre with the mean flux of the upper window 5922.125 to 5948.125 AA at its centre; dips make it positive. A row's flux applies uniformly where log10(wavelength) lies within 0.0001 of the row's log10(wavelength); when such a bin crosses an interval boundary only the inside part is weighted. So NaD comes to 4.03 AA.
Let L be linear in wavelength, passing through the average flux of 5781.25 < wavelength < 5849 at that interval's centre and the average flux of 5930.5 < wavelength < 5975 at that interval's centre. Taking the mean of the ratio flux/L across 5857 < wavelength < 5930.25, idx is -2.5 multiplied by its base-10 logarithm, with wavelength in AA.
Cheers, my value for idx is 0.068 mag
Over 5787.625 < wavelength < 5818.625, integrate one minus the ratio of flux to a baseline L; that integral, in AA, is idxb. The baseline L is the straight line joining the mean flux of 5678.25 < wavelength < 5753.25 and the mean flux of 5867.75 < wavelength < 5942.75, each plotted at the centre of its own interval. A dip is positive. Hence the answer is -1.9 AA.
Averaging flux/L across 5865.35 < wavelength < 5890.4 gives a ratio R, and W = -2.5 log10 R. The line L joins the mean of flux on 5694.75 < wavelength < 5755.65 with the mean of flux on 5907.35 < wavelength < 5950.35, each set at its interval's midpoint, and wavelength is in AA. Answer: 0.05 mag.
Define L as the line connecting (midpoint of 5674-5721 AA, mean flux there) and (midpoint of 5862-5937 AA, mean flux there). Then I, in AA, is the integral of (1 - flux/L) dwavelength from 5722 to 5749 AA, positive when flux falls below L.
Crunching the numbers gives -1.4 AA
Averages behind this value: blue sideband 4.65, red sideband 4.55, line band 4.88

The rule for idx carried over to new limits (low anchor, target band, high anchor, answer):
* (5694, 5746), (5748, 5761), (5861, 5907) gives -0.02 mag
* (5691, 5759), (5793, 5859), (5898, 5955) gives -0.04 mag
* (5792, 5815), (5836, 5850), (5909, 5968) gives -0.04 mag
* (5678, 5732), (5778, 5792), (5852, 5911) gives -0.06 mag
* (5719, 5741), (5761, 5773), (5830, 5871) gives 0.03 mag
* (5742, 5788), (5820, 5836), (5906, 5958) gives -0.02 mag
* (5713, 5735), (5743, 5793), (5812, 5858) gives 0.01 mag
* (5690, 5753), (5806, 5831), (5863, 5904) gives -0.08 mag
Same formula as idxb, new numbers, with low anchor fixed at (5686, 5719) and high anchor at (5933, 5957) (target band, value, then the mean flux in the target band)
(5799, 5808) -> -0.41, 4.91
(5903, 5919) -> 0.52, 4.61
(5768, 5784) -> -0.48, 4.82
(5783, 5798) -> -0.95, 4.97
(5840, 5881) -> -1.07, 4.85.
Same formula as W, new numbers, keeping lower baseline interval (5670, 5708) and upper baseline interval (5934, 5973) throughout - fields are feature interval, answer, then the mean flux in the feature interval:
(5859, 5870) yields -0.03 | 4.88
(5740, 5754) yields -0.02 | 4.8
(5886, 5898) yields 0.25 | 3.78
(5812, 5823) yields -0.03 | 4.85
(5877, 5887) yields 0.05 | 4.52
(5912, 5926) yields 0.01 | 4.72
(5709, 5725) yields 0.00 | 4.69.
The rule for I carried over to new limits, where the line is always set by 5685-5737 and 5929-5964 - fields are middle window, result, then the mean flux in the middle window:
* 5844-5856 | -0.5 AA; 4.91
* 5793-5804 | -0.7 AA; 5.03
